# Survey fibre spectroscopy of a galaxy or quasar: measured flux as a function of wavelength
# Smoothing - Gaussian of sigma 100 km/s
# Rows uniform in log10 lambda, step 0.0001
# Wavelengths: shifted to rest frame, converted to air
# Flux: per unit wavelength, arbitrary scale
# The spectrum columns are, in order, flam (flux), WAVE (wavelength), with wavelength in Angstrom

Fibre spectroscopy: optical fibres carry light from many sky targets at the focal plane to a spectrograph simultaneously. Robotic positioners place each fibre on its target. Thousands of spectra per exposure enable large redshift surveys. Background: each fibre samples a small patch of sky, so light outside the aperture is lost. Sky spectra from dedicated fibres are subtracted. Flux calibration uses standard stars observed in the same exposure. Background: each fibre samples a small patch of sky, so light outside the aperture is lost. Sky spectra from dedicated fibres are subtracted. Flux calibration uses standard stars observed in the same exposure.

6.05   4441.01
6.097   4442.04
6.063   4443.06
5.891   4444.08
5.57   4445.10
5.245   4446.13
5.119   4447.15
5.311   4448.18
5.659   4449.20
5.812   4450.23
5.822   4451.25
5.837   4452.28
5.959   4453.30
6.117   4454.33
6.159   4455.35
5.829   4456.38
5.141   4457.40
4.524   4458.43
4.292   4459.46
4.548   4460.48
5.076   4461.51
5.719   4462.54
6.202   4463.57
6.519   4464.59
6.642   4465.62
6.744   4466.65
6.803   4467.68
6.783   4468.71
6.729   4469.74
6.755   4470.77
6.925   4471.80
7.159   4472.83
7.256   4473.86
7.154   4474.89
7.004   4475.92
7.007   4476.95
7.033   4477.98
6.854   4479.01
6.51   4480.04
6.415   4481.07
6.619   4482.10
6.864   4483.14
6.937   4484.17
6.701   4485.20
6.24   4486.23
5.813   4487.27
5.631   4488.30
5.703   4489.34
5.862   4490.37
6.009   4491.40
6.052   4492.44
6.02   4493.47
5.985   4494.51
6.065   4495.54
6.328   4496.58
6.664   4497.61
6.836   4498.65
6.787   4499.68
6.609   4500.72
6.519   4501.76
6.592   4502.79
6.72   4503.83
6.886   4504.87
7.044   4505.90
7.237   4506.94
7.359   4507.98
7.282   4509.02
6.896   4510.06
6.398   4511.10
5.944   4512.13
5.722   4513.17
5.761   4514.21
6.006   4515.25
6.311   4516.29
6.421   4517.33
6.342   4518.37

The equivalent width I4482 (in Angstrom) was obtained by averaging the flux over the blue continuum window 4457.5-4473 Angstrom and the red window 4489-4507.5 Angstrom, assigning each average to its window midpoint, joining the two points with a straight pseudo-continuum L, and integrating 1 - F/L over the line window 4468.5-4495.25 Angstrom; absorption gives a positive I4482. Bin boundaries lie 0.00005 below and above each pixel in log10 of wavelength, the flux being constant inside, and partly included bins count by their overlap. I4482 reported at -1.2 Angstrom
